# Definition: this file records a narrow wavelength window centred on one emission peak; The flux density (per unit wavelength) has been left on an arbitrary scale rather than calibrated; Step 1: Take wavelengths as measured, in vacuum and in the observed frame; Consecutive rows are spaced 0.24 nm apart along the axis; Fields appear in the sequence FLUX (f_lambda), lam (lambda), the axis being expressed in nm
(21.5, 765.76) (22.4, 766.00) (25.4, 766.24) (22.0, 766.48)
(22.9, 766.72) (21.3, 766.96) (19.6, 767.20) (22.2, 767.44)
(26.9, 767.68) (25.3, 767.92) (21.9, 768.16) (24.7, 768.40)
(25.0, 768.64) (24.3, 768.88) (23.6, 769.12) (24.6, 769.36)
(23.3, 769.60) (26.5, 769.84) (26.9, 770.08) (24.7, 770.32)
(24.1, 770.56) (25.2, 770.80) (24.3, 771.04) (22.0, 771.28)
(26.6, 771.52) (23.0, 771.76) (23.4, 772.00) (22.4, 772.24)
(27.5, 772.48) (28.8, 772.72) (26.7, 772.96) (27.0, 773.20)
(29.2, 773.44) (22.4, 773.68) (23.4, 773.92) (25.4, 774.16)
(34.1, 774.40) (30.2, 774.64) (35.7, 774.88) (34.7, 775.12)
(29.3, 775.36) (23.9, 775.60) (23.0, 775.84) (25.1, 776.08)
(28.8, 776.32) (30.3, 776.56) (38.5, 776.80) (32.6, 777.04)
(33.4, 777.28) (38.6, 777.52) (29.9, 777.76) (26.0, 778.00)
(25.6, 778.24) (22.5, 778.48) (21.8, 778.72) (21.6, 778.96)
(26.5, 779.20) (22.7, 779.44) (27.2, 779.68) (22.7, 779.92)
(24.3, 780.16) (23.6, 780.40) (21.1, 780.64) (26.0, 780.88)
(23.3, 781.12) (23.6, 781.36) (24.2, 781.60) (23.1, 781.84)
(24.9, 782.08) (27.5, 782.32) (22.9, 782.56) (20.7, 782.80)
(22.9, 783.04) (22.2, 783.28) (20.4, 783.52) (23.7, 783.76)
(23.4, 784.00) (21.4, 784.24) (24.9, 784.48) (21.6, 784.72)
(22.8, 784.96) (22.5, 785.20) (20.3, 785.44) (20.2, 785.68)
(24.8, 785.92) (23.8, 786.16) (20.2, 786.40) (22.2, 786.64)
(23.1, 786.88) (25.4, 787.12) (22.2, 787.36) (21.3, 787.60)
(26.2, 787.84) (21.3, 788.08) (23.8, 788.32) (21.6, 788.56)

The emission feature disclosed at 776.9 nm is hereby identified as [N II]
